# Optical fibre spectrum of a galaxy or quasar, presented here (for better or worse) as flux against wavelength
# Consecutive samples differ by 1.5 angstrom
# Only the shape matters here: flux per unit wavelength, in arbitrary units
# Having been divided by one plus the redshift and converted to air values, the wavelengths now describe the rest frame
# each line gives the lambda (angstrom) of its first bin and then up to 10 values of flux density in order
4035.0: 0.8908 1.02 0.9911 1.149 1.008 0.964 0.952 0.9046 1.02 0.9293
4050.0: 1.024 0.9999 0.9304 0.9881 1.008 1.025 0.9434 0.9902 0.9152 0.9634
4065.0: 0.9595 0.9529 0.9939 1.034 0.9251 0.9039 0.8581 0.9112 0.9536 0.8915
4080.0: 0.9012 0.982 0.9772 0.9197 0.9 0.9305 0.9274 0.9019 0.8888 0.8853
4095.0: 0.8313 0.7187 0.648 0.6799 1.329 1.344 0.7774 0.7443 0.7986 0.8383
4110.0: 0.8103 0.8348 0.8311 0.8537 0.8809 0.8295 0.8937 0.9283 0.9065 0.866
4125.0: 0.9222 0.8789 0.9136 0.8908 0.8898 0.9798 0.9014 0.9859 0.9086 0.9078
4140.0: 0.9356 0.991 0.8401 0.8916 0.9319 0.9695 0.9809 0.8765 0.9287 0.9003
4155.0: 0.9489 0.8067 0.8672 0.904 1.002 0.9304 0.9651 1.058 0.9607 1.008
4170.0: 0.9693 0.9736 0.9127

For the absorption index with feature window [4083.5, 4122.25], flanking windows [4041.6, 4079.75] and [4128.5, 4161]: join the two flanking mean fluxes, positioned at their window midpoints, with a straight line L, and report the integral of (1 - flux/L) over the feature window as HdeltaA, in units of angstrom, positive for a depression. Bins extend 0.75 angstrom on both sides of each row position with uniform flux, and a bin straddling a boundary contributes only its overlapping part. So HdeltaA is 2.4 angstrom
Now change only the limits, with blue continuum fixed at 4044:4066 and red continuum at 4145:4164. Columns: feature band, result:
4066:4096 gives 1.1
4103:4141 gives 2.3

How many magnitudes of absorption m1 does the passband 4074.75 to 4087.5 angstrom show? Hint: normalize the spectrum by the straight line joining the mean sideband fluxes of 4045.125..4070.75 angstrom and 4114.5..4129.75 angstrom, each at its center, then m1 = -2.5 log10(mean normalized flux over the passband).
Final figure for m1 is 0.02 mag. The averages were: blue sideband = 0.975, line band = 0.93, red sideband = 0.889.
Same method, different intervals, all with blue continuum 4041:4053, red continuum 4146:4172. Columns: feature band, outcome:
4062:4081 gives 0.03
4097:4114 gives 0.10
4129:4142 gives 0.02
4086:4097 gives 0.10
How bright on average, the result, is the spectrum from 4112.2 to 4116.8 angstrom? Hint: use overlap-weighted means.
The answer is 0.855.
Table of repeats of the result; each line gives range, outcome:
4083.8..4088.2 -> 0.917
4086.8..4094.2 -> 0.907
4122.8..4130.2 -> 0.895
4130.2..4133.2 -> 0.933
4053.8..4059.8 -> 0.991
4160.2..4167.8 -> 0.983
